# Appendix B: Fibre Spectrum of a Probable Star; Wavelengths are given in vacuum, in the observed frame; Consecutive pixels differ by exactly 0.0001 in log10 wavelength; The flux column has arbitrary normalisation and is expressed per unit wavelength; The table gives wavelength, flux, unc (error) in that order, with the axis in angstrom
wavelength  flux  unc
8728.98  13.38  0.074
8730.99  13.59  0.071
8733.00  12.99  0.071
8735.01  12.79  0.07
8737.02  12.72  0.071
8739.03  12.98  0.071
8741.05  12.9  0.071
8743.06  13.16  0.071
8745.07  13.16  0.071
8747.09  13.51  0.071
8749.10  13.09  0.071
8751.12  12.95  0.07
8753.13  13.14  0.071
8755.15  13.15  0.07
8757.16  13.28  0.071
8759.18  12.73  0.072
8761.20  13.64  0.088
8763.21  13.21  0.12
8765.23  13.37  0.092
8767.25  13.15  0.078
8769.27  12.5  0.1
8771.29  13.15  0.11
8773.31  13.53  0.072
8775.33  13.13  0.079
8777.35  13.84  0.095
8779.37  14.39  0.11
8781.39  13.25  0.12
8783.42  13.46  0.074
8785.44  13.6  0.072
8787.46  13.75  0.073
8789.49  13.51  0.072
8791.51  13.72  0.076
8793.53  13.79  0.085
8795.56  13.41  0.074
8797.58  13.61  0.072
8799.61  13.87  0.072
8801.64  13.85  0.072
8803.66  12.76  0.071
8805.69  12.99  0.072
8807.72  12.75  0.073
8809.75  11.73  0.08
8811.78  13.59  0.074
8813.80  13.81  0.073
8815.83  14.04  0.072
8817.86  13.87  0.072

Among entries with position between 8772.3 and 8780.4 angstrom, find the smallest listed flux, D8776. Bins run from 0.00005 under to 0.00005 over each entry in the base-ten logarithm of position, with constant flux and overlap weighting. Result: 13.13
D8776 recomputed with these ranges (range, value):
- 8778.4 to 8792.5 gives 13.25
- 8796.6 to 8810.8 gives 11.73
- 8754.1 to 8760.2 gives 12.73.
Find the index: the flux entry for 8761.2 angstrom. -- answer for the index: 13.64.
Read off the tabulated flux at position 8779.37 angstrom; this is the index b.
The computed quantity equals 14.39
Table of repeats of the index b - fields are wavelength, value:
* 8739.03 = 12.98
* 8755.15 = 13.15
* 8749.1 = 13.09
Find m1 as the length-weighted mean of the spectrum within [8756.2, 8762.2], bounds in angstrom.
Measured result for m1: 13.2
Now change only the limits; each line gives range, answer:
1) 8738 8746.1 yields 13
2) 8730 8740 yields 13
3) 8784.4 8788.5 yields 13.7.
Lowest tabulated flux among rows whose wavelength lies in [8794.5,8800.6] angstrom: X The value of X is 13.41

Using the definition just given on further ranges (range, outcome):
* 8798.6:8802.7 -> 13.85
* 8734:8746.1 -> 12.72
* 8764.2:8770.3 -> 12.5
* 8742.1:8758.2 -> 12.95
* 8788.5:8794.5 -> 13.51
